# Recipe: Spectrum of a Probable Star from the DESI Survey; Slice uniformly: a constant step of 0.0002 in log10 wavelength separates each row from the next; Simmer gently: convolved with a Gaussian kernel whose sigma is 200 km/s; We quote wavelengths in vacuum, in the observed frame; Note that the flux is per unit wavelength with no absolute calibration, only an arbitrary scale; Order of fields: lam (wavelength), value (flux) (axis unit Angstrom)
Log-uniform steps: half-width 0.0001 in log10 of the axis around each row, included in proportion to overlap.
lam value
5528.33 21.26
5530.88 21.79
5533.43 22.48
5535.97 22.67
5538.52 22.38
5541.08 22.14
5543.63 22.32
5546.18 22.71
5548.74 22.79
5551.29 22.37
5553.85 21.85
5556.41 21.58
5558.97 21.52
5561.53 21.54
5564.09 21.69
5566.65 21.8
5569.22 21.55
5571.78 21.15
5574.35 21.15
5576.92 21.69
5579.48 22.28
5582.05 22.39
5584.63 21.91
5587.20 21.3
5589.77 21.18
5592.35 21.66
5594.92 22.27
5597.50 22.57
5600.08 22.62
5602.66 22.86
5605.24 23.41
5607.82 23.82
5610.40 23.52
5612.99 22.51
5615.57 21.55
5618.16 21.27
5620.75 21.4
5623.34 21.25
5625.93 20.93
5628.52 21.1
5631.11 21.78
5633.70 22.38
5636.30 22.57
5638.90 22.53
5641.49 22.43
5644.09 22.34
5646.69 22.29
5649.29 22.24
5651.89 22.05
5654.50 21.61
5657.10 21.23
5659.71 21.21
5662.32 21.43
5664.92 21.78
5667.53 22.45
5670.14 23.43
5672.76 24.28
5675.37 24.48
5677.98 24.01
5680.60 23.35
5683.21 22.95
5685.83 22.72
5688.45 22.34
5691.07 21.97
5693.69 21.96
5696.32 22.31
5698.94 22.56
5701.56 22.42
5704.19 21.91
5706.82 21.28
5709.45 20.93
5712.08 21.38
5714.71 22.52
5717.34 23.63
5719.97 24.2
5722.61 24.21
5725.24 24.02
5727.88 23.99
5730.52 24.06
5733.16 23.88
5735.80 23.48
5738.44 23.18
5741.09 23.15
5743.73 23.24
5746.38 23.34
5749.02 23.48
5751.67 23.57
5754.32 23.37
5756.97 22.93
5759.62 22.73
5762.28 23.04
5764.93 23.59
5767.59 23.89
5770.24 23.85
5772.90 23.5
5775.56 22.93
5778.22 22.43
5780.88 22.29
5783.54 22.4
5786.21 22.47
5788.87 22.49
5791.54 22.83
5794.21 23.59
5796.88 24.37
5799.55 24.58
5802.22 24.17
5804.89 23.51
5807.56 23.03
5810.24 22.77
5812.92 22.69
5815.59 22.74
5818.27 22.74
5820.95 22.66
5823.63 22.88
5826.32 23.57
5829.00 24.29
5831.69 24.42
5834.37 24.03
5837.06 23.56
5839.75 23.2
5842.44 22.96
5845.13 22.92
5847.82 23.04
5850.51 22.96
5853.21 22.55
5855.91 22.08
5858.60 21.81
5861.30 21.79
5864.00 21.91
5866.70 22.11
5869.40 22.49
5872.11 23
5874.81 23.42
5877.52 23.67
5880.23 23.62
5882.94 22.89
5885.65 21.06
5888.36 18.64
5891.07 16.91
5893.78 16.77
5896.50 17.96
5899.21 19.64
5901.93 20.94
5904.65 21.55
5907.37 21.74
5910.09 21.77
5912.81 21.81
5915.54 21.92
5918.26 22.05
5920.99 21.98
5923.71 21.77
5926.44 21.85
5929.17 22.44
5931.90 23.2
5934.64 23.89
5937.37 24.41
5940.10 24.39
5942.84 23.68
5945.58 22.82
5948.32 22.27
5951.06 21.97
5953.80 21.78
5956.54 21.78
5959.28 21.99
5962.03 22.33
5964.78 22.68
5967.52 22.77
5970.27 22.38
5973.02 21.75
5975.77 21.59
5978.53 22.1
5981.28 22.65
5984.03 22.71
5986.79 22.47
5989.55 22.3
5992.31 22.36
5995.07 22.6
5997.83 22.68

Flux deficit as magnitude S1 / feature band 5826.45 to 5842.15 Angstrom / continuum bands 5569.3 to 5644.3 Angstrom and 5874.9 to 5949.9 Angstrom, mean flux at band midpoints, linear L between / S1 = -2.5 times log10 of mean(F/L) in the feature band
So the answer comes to -0.10 mag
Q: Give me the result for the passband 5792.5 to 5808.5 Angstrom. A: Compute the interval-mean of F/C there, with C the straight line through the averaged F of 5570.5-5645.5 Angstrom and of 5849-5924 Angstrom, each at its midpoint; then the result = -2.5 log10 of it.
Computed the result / -0.11 mag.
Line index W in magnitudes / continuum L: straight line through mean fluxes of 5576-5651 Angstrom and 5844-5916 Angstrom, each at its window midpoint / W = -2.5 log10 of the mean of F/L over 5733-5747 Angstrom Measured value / -0.072 mag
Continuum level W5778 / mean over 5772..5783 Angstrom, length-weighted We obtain 22.7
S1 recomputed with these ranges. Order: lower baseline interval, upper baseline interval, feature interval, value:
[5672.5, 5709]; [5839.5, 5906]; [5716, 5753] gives -0.06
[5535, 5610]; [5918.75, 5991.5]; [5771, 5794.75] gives -0.02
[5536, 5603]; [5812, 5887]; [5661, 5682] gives -0.04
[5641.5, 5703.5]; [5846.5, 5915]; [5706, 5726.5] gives -0.03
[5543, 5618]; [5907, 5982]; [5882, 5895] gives 0.17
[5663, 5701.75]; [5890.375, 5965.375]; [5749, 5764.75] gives -0.03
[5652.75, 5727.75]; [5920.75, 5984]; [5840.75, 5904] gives 0.05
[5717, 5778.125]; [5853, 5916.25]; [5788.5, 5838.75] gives -0.05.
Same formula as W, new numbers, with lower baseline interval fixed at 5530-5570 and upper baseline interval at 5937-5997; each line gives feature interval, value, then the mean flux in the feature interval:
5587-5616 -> -0.02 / 22.5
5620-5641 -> 0.02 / 21.8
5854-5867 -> 0.02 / 22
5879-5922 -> 0.09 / 20.7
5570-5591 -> 0.02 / 21.6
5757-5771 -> -0.05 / 23.4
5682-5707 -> 0.00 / 22.3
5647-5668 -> 0.02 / 21.7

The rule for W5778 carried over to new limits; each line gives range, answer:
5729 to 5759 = 23.4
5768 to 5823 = 23.1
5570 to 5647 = 22.1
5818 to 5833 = 23.5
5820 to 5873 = 22.9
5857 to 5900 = 21.1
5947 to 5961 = 22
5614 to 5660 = 21.8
